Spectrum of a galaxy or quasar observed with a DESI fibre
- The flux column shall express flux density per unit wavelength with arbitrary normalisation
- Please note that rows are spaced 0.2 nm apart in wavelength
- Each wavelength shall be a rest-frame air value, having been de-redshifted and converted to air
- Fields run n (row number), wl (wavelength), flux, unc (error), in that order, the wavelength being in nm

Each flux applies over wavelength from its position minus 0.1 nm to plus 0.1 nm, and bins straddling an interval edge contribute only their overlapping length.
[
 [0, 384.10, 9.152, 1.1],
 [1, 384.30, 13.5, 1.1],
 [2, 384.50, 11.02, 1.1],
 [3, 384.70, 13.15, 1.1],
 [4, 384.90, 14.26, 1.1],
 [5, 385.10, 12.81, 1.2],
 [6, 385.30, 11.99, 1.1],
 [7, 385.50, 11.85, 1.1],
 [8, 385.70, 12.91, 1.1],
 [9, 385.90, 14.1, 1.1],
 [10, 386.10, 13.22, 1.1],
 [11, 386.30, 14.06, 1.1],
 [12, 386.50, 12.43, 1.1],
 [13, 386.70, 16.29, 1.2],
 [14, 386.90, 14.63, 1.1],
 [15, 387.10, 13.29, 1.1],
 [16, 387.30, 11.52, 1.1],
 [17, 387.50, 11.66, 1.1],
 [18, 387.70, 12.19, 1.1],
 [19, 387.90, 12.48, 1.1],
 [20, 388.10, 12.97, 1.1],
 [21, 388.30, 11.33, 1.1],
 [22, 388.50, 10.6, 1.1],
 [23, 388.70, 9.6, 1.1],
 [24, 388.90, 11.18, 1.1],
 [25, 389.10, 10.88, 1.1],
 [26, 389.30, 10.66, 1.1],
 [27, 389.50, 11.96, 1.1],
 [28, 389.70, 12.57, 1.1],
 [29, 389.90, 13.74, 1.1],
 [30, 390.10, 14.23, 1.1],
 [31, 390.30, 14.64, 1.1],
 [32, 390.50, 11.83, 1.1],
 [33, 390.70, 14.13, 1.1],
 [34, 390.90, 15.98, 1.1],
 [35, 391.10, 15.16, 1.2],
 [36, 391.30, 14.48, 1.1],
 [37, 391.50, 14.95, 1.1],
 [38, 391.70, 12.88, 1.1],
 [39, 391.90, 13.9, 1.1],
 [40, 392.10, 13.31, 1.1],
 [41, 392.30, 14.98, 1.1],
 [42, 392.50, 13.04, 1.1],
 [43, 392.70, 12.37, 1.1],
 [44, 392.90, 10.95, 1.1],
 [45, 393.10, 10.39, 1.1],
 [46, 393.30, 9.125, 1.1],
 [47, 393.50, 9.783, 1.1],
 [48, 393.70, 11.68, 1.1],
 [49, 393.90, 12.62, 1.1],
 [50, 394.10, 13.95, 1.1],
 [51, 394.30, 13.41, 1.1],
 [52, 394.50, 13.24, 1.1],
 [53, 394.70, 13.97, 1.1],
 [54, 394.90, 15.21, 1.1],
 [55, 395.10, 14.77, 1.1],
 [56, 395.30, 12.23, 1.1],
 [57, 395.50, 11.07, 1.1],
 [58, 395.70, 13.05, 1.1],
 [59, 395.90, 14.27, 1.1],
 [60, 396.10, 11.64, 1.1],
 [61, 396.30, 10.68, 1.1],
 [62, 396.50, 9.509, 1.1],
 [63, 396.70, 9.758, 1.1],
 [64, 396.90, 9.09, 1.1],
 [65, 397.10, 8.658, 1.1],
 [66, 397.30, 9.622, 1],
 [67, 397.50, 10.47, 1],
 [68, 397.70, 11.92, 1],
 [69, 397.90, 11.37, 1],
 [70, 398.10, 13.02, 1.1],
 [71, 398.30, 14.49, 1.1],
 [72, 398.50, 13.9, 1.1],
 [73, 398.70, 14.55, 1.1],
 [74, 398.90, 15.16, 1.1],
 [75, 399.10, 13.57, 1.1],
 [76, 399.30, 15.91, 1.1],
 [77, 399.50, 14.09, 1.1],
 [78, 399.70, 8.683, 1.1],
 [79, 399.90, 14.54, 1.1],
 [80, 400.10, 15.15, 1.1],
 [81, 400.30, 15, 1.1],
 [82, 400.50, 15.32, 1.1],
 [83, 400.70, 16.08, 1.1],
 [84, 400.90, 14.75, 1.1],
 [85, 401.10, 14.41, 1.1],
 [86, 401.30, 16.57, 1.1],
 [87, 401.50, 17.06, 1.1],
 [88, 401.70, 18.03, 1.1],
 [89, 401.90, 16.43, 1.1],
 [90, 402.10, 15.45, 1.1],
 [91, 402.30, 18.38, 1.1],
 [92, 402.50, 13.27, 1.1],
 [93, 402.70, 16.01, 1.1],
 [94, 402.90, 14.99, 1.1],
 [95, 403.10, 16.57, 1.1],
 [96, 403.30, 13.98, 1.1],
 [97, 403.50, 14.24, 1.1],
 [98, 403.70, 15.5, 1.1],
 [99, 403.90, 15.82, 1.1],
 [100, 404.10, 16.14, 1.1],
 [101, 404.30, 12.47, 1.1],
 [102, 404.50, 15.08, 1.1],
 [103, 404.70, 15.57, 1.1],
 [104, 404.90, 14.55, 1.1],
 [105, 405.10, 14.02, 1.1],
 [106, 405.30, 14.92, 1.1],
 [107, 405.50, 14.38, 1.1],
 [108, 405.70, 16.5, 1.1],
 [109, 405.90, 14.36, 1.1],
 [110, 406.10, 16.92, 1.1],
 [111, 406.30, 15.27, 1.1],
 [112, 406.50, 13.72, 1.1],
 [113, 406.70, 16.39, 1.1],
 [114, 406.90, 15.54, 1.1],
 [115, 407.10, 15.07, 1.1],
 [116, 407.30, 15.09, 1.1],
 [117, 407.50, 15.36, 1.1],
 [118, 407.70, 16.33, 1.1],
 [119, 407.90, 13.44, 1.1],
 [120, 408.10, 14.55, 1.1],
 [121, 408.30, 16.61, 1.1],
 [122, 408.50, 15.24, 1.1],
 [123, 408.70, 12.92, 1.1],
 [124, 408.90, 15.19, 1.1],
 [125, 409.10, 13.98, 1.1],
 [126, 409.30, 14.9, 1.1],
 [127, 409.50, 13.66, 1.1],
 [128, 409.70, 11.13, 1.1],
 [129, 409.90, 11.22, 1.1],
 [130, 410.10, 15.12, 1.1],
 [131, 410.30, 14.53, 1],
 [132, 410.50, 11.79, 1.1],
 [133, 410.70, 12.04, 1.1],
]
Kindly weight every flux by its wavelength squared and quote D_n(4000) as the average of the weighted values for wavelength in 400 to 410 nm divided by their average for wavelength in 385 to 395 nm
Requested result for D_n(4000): 1.27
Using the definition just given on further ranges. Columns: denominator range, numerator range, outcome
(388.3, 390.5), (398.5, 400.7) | 1.26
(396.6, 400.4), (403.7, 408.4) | 1.25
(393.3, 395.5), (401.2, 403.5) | 1.30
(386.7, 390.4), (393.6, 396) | 1.11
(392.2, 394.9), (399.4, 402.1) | 1.27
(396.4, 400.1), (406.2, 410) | 1.25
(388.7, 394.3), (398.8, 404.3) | 1.25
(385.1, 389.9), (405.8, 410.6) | 1.30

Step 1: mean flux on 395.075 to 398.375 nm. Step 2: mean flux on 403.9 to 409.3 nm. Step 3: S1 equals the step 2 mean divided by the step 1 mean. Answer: 1.3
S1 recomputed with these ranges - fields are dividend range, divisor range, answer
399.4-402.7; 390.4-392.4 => 1.08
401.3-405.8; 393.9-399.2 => 1.24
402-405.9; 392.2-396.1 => 1.20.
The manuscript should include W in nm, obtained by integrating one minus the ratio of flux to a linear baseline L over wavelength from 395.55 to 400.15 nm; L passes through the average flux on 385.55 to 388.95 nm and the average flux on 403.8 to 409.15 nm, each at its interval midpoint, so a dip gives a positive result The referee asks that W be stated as 0.56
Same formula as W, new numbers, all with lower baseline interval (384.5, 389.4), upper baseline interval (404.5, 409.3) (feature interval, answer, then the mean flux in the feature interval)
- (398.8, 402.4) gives -0.257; 15.3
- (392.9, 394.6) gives 0.207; 11.7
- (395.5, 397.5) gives 0.436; 10.7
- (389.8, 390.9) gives -0.086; 13.9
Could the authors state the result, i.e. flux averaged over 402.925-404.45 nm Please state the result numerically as 15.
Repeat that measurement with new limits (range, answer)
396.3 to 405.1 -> 14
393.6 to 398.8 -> 12.2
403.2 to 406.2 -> 15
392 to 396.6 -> 12.4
